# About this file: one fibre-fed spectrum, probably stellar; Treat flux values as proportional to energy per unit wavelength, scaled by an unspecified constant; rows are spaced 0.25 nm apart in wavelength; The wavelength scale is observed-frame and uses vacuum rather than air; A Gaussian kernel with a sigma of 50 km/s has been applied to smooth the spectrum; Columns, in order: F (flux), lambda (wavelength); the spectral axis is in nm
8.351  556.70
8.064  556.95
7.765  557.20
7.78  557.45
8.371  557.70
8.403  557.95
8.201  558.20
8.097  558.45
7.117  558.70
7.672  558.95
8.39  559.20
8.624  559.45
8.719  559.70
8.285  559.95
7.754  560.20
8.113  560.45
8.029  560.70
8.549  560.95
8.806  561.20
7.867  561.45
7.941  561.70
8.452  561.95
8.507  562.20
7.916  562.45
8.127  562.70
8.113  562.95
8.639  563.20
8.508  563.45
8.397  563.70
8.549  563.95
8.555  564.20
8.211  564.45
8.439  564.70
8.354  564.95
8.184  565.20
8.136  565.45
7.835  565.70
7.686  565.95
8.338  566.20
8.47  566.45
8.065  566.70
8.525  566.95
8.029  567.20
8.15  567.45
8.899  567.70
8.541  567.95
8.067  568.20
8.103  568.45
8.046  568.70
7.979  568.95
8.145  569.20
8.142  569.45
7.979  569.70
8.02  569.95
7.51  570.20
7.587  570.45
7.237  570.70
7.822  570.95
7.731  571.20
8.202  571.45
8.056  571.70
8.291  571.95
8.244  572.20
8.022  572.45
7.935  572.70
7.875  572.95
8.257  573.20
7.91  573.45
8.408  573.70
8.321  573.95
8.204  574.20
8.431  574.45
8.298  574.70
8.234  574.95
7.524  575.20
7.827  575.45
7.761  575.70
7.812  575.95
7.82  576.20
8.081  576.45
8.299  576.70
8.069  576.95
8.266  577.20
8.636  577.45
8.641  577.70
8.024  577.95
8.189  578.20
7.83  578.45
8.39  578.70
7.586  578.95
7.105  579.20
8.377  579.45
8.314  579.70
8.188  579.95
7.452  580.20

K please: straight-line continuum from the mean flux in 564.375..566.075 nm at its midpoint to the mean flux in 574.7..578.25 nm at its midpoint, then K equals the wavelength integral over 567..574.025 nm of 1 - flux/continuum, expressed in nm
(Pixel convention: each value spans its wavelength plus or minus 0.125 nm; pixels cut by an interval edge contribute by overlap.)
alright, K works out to 0.04 nm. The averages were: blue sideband 8.12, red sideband 8.09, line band 8.06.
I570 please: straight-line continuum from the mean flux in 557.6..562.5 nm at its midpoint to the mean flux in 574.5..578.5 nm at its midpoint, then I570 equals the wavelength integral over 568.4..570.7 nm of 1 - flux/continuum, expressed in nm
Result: 0.07 nm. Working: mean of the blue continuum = 8.19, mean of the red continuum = 8.09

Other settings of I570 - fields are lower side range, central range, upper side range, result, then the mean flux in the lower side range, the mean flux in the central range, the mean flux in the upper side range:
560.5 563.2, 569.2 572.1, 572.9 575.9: 0.09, 8.25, 7.89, 8.09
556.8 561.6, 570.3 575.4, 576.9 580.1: 0.06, 8.14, 8.02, 8.12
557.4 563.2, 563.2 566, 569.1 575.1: -0.06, 8.18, 8.29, 8.03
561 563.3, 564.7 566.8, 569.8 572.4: -0.01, 8.27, 8.15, 7.88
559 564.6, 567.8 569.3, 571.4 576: 0.00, 8.31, 8.16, 8.09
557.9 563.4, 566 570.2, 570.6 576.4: -0.05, 8.2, 8.19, 8.01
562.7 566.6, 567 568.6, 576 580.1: -0.01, 8.29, 8.3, 8.1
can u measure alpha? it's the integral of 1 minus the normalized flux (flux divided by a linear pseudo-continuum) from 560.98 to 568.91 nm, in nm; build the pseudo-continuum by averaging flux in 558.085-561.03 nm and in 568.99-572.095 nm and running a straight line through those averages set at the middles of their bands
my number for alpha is -0.26 nm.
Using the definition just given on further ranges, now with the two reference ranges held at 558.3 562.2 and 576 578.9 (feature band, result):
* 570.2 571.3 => 0.08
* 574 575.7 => 0.02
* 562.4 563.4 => -0.01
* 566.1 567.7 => -0.03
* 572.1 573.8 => 0.02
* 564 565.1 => -0.03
